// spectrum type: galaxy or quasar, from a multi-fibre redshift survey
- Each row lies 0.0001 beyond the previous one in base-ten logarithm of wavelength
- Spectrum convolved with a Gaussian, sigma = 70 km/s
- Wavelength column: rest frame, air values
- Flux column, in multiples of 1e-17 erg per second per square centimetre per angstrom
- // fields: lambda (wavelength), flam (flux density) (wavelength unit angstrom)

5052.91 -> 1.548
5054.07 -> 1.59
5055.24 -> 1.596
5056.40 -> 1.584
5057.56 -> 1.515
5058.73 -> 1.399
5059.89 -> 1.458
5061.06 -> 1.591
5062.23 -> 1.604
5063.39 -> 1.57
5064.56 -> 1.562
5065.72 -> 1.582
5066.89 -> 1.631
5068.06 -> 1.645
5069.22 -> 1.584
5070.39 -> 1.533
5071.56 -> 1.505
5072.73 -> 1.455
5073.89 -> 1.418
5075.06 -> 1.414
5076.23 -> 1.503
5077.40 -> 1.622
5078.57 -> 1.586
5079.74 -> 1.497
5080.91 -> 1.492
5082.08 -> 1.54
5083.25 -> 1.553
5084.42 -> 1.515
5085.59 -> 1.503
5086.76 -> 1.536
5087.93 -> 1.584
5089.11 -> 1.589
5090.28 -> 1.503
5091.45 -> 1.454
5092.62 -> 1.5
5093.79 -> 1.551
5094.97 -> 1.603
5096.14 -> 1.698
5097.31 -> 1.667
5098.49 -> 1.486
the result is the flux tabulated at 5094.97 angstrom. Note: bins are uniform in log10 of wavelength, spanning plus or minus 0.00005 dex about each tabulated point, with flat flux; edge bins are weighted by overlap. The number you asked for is 1.603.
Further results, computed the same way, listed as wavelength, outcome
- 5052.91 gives 1.548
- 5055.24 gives 1.596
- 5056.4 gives 1.584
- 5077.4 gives 1.622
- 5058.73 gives 1.399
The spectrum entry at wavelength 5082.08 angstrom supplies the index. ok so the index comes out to 1.54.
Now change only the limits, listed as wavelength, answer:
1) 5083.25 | 1.553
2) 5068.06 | 1.645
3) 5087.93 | 1.584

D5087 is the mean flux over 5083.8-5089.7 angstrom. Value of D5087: 1.54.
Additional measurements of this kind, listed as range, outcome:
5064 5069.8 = 1.6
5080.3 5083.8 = 1.53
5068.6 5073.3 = 1.52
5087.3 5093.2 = 1.53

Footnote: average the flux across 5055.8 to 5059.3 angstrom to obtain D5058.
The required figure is 1.5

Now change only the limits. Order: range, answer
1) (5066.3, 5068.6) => 1.63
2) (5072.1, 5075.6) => 1.43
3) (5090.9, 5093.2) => 1.48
